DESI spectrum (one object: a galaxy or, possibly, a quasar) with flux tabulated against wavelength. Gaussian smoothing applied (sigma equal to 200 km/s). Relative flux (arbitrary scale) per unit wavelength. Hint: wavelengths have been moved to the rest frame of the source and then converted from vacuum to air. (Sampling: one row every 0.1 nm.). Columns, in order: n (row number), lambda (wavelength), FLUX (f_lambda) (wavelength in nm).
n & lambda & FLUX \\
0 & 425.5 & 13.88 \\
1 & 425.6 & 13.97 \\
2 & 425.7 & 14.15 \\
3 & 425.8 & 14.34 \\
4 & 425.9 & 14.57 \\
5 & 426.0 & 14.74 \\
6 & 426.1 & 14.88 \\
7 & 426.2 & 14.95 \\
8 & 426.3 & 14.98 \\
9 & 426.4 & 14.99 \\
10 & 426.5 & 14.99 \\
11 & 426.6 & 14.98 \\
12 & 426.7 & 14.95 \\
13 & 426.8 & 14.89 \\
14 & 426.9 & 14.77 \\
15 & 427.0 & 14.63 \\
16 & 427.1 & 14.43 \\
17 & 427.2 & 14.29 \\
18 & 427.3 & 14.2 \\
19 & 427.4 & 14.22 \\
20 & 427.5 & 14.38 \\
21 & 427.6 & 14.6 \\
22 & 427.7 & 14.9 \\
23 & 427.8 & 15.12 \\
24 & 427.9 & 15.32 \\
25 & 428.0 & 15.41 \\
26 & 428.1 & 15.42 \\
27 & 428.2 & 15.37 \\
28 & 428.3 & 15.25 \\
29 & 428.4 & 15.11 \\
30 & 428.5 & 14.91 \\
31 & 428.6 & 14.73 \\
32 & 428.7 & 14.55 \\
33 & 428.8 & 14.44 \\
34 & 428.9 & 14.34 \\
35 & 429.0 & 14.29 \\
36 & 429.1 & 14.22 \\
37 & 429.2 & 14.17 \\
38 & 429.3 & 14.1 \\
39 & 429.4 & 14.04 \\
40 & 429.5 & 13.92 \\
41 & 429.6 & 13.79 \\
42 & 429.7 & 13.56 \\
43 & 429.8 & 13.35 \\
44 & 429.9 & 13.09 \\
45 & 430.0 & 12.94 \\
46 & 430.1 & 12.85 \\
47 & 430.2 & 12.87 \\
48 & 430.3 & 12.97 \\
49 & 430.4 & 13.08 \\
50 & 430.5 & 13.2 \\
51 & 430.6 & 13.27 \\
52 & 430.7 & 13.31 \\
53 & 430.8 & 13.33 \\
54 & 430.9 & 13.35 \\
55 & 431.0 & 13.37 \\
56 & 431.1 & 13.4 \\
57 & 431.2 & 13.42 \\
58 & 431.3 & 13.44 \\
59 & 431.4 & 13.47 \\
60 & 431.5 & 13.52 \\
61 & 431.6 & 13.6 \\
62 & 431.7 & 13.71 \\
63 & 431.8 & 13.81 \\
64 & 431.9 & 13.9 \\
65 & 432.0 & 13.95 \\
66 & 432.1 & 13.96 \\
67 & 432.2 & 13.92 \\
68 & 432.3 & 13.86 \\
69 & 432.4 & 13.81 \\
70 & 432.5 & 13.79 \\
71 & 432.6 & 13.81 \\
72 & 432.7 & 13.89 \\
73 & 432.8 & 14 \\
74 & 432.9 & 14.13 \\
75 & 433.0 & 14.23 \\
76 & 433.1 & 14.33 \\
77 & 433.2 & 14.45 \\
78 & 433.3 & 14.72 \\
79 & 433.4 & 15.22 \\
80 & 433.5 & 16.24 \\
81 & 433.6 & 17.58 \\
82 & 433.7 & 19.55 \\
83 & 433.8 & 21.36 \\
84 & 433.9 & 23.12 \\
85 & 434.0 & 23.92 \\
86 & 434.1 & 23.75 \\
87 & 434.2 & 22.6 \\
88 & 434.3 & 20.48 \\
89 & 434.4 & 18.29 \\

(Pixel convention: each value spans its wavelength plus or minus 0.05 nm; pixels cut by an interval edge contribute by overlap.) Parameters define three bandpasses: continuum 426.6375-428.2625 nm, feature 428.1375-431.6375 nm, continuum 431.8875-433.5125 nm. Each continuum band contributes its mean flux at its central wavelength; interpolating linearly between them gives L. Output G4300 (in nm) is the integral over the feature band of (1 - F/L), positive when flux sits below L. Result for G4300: 0.18 nm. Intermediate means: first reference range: 14.8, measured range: 13.8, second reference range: 14.2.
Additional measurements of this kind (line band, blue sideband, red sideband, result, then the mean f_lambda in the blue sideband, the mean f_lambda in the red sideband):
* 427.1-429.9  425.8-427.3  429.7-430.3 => -0.141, 14.8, 13.1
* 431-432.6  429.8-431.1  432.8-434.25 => 0.167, 13.2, 18.1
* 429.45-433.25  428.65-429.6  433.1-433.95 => 0.548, 14.2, 17.6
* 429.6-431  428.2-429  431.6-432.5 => 0.109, 14.8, 13.8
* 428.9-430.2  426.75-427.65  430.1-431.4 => -0.002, 14.5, 13.2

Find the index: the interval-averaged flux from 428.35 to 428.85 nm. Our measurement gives 14.7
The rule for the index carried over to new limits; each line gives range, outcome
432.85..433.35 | 14.4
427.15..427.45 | 14.2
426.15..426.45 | 15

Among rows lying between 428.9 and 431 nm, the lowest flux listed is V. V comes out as 12.85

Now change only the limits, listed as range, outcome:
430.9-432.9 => 13.37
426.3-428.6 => 14.2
